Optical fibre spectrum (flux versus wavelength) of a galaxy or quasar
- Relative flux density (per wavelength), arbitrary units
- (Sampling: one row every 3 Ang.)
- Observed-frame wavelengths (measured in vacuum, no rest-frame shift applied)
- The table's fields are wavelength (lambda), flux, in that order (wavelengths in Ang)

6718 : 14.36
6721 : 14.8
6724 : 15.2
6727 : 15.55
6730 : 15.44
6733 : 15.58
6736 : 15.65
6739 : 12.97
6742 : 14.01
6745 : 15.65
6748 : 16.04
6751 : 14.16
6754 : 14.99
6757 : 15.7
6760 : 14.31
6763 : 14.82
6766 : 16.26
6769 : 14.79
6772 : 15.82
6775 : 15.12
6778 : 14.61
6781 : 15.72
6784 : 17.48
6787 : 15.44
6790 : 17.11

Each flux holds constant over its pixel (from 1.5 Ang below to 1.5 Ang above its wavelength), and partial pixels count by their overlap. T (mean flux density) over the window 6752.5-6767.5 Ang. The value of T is 15.2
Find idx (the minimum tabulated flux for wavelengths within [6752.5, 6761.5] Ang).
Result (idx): 14.31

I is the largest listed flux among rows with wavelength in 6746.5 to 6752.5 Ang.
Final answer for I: 16.04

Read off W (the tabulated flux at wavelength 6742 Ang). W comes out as 14.01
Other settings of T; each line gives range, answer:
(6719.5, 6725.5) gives 15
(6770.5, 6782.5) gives 15.3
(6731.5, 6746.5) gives 14.8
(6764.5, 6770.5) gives 15.5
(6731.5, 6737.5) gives 15.6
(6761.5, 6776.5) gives 15.4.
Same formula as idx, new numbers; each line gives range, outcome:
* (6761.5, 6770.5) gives 14.79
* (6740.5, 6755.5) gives 14.01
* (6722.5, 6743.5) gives 12.97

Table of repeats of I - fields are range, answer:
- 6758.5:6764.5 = 14.82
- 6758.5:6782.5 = 16.26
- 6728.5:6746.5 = 15.65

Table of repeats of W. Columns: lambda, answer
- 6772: 15.82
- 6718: 14.36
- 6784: 17.48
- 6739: 12.97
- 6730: 15.44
